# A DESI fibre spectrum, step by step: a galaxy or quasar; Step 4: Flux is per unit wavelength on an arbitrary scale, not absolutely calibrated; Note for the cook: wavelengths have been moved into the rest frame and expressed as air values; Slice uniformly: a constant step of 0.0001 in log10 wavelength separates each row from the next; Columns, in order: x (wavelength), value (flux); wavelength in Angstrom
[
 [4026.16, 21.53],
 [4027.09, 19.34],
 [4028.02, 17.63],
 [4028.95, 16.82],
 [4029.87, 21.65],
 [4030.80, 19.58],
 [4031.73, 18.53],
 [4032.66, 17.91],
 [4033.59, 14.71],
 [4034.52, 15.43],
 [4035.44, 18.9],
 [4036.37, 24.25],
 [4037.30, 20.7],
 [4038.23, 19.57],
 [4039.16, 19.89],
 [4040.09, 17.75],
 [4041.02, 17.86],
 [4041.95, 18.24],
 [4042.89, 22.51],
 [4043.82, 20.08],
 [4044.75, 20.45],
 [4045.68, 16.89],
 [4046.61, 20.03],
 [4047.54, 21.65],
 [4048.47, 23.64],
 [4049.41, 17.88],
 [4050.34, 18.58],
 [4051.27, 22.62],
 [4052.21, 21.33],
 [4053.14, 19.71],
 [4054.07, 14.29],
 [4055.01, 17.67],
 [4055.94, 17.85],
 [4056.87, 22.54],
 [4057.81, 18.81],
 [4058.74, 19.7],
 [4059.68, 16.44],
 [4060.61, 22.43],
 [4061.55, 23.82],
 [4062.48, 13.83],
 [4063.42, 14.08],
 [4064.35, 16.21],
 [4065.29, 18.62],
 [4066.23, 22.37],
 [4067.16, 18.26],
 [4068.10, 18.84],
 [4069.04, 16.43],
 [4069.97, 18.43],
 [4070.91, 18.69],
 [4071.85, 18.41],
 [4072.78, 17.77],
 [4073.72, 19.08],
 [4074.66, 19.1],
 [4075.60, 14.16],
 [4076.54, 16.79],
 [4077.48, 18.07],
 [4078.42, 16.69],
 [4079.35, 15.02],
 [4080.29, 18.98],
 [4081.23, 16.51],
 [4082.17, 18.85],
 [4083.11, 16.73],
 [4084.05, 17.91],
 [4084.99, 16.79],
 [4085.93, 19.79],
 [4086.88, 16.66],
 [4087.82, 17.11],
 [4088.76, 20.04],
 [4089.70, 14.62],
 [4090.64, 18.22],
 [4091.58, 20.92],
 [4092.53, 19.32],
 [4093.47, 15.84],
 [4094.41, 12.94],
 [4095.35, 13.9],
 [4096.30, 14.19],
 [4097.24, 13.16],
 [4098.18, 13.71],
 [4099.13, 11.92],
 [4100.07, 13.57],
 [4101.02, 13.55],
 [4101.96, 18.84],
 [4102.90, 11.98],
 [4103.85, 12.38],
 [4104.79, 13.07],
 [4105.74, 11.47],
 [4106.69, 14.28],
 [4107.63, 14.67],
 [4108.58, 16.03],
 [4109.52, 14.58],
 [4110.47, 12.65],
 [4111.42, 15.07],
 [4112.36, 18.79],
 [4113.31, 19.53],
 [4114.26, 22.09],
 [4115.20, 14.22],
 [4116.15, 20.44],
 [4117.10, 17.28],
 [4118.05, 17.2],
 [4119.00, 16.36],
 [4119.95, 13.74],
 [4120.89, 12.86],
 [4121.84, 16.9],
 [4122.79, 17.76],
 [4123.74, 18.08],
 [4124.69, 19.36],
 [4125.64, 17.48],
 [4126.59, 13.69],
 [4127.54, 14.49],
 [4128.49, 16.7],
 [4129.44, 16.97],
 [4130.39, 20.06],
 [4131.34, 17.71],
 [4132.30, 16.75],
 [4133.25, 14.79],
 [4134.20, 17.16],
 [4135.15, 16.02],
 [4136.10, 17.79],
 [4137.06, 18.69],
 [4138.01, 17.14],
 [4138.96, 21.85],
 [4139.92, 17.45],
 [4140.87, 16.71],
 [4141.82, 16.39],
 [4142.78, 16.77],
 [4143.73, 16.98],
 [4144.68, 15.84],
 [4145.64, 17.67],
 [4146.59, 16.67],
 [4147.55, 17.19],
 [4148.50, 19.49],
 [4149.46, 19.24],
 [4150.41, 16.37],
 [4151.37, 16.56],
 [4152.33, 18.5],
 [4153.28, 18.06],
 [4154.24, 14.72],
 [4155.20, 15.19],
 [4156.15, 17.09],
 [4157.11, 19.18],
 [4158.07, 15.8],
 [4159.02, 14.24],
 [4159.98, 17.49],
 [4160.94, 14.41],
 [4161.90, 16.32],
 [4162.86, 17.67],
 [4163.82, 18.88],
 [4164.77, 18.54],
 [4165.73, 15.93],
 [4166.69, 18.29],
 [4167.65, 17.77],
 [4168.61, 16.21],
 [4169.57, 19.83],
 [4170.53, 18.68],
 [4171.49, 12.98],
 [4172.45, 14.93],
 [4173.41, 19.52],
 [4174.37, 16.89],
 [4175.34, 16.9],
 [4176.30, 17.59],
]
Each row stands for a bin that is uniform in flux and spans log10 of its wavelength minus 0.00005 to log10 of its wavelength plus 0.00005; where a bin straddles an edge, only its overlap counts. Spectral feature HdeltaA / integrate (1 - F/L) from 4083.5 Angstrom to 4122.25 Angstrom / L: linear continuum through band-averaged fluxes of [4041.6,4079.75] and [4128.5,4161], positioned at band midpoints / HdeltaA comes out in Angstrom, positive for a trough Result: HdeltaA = 4.61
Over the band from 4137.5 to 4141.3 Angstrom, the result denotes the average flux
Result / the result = 18.3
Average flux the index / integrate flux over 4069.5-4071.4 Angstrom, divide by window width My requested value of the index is 18.6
